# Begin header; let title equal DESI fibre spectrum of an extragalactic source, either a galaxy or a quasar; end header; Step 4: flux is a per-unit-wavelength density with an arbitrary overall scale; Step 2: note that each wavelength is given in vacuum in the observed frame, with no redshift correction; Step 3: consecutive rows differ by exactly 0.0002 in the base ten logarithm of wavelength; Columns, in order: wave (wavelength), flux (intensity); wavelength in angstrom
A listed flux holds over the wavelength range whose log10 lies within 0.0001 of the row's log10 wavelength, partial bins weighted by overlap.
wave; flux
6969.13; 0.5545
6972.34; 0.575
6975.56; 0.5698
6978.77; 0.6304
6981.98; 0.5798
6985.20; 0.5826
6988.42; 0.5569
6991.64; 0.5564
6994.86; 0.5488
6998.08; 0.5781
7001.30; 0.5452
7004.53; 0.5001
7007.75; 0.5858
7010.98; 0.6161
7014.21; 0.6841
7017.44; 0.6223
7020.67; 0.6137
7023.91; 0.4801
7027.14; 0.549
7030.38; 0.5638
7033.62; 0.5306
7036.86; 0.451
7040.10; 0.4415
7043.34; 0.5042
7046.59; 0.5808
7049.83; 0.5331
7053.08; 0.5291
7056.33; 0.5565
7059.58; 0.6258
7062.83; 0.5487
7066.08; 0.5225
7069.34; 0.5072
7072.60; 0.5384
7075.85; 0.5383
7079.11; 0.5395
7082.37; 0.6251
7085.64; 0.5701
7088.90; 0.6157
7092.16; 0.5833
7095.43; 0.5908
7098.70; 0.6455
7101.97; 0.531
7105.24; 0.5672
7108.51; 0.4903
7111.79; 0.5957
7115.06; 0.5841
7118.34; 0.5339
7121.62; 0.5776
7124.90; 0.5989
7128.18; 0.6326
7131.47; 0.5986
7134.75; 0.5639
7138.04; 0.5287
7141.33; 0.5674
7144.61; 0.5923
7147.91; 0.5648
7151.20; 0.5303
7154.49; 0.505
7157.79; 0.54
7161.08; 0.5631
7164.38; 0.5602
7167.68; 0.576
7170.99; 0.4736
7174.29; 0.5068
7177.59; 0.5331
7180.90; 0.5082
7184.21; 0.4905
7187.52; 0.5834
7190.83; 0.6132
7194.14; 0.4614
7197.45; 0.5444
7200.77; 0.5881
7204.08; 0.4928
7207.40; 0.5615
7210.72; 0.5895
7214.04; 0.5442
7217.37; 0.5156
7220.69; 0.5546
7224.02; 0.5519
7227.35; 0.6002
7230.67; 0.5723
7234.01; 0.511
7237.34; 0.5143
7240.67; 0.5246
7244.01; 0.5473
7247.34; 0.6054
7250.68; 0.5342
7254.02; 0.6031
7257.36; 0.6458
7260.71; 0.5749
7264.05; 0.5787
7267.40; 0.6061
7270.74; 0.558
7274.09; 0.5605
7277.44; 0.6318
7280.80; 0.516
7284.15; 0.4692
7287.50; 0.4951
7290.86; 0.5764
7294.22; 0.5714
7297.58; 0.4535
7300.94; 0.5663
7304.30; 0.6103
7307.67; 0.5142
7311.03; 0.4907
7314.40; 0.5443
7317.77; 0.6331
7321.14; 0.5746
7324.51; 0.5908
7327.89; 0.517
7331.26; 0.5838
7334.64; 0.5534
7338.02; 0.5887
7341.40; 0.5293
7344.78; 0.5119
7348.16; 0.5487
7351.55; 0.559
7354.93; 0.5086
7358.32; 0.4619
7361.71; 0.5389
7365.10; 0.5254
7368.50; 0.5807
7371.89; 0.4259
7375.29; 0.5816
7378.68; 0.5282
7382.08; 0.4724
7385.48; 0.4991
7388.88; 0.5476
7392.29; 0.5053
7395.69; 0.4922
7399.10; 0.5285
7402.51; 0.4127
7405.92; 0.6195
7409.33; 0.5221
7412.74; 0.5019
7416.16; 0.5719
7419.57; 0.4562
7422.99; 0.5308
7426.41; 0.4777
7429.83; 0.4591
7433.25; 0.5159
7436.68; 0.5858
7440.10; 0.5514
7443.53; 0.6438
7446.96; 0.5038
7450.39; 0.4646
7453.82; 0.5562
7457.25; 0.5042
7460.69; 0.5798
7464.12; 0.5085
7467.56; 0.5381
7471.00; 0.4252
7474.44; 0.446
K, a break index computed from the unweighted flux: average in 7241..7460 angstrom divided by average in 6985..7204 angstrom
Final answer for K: 0.97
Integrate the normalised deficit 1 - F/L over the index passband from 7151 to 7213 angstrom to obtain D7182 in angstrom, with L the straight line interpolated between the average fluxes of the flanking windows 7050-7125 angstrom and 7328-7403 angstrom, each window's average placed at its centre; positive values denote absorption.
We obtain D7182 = 1.4 angstrom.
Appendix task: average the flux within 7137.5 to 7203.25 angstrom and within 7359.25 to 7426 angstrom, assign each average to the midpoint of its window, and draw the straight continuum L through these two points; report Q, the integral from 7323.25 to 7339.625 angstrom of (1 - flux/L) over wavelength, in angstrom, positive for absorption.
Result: -1.34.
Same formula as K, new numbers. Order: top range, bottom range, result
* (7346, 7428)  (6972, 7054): 0.93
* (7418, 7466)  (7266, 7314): 0.96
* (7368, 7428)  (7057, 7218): 0.92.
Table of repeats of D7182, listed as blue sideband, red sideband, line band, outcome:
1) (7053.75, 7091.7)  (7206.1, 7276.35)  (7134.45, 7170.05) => 0.7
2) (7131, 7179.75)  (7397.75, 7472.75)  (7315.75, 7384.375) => -1.6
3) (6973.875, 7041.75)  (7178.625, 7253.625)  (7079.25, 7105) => -1.6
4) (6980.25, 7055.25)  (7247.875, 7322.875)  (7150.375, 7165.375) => 0.5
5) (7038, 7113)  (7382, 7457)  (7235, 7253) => -0.3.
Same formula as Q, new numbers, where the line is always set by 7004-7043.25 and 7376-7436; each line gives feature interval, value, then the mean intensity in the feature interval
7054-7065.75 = -0.4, 0.568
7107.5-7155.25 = -2.2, 0.566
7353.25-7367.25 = 0.1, 0.511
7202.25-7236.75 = -1.1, 0.548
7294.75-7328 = -2.0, 0.552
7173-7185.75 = 0.6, 0.51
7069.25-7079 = 0.3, 0.533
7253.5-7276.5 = -2.8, 0.59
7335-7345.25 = -0.6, 0.548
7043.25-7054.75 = 0.2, 0.541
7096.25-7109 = -0.5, 0.567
